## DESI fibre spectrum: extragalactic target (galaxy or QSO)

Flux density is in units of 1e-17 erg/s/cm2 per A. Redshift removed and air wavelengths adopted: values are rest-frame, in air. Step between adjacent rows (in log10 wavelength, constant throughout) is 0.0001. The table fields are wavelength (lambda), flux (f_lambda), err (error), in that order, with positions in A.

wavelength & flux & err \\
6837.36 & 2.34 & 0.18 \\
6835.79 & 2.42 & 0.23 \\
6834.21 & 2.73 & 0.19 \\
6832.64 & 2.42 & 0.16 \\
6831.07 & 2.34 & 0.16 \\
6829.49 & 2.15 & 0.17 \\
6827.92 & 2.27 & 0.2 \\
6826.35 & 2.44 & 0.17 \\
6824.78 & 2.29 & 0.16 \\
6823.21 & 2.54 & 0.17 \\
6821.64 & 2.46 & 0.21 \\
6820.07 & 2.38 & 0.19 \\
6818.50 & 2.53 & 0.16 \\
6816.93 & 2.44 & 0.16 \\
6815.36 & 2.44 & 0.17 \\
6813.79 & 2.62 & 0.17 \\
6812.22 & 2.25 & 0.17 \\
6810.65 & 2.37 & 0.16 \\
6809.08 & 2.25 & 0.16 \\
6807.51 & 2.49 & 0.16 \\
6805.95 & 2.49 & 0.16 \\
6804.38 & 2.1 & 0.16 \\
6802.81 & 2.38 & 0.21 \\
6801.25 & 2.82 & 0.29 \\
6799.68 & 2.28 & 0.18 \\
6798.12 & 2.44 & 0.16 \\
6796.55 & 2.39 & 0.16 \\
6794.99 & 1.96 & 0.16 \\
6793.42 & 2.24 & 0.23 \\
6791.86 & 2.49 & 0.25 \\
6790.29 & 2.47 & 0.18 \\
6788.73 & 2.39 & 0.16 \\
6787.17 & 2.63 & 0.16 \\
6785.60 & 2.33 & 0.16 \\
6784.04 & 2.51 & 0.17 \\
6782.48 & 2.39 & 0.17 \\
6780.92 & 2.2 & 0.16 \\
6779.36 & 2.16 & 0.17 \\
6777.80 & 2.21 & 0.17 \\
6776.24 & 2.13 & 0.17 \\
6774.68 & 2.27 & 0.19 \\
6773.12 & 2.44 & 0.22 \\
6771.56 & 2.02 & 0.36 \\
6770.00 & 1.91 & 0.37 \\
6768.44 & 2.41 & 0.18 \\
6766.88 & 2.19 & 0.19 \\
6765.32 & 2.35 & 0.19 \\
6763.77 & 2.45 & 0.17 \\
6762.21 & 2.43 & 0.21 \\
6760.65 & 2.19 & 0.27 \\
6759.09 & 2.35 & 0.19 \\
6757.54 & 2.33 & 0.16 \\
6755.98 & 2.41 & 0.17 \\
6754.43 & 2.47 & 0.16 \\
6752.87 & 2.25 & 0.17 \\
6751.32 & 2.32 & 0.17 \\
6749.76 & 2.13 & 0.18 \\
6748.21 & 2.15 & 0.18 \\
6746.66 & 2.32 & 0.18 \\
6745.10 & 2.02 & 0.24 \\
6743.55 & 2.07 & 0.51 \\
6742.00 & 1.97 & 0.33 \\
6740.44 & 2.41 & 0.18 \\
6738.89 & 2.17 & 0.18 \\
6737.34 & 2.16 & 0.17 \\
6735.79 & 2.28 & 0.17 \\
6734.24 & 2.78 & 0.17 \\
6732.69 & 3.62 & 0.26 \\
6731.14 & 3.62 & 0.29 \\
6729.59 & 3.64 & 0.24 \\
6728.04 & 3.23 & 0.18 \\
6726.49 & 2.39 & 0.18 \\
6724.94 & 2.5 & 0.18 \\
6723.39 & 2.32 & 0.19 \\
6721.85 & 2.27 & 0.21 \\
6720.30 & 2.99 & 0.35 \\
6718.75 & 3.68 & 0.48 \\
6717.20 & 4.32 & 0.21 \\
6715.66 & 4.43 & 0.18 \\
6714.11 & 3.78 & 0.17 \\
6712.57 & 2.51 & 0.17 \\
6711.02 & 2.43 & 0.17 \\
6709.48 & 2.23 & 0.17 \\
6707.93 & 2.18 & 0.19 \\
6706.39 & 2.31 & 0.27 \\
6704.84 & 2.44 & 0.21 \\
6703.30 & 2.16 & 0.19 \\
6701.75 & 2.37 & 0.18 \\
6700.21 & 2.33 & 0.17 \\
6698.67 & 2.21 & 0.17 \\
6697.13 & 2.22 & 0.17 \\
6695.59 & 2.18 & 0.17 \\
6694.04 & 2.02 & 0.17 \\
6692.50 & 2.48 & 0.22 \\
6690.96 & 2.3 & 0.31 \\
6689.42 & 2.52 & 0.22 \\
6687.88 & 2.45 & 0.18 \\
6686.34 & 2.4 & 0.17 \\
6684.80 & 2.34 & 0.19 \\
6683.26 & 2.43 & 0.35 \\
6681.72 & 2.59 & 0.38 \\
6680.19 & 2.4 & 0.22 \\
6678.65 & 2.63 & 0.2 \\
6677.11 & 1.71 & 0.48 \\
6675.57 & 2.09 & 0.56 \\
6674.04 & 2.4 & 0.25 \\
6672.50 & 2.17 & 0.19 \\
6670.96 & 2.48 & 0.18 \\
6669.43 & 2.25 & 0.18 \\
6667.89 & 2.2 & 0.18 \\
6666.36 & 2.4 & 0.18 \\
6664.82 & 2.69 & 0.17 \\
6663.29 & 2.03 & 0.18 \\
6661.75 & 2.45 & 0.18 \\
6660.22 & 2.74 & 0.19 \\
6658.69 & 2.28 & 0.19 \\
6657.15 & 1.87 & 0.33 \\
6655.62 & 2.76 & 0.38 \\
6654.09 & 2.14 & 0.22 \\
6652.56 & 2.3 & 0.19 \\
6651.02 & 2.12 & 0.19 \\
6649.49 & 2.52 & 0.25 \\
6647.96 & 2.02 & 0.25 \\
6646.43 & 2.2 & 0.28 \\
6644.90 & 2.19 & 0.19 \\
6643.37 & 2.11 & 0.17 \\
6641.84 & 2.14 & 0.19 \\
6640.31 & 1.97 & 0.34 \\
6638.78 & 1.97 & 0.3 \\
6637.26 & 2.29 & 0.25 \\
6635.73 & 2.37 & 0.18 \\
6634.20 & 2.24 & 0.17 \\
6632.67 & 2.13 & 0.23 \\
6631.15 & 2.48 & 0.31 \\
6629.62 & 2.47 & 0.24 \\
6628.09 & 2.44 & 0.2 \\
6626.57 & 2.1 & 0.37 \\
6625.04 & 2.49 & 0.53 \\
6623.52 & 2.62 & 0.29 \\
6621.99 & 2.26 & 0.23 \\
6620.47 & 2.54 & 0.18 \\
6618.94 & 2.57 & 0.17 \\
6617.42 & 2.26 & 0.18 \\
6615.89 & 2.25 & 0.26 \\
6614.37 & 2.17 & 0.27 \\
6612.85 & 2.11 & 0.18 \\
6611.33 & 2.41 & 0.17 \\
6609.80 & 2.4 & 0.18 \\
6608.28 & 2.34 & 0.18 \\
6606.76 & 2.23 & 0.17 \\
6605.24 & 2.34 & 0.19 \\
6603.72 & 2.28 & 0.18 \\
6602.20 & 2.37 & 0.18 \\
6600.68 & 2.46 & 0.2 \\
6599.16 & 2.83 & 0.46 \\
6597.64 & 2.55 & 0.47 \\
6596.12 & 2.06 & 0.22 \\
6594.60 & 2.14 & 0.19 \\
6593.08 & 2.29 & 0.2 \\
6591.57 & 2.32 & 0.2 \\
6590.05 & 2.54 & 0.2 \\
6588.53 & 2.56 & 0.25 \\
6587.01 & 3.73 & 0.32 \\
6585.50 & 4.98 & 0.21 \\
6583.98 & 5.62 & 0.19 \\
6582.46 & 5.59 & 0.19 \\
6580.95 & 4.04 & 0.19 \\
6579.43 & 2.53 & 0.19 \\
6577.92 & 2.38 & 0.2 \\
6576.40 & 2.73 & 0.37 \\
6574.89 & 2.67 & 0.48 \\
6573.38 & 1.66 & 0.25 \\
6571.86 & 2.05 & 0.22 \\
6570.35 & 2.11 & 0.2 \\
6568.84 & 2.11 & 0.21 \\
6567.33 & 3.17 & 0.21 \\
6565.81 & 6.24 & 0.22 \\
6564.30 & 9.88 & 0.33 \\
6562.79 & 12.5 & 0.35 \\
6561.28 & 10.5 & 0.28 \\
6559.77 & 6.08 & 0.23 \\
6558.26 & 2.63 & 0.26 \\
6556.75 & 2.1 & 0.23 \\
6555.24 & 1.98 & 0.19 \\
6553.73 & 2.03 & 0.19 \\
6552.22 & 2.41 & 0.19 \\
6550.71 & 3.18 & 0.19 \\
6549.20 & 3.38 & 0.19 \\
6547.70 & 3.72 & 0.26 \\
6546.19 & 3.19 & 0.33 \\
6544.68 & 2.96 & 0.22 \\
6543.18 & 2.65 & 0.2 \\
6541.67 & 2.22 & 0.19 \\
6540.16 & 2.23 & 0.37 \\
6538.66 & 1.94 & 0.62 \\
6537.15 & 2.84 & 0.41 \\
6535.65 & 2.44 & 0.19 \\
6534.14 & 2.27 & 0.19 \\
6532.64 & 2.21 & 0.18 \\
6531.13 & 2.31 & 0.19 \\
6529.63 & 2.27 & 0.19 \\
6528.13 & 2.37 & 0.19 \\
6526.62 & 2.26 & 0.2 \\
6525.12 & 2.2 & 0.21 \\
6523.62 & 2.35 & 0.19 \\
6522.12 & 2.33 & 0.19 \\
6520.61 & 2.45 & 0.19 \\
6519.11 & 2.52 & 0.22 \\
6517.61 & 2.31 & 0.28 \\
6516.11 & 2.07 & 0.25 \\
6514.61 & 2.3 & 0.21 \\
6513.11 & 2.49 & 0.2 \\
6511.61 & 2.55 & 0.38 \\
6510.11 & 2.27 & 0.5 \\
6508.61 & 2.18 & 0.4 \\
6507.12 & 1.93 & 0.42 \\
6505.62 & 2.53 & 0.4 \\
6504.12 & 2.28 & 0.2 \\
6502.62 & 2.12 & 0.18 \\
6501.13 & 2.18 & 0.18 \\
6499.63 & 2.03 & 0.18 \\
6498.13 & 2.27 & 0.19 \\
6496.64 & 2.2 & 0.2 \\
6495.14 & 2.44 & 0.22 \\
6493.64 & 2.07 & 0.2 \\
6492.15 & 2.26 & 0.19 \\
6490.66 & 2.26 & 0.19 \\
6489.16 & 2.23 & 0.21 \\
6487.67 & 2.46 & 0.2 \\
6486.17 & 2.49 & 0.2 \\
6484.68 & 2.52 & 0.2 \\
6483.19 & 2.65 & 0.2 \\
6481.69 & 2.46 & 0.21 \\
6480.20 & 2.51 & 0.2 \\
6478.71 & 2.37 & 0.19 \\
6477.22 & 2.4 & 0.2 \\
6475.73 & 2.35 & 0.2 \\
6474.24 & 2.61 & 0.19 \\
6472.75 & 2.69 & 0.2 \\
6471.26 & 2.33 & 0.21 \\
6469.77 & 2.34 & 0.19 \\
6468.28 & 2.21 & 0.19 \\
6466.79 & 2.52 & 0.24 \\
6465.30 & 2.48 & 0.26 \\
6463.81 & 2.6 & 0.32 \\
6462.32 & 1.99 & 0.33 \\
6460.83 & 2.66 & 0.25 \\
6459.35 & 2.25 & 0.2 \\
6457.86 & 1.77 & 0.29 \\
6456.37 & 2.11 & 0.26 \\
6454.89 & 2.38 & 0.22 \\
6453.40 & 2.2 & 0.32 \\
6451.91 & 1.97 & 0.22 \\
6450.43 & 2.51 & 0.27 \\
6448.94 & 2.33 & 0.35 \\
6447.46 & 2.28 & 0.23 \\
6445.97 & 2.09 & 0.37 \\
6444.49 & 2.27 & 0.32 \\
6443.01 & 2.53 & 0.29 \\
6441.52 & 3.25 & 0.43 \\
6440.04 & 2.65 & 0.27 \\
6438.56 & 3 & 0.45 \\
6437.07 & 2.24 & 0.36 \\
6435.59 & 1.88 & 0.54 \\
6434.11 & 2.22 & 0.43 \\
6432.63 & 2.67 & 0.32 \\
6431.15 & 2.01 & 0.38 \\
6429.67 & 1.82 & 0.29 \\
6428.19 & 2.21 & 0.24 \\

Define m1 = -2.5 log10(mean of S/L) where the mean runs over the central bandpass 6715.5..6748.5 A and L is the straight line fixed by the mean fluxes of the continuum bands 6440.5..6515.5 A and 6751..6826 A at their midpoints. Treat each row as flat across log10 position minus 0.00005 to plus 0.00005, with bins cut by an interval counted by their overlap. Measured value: -0.177 mag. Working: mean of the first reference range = 2.34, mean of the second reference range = 2.35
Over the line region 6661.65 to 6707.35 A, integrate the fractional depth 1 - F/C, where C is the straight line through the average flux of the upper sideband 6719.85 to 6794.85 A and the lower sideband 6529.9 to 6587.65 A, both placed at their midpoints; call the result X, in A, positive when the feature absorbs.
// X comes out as 8.7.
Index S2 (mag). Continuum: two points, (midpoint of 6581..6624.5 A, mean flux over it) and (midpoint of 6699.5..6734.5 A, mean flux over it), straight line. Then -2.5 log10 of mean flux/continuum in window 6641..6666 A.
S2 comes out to 0.23 mag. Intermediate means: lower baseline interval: 2.76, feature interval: 2.29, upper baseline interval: 2.9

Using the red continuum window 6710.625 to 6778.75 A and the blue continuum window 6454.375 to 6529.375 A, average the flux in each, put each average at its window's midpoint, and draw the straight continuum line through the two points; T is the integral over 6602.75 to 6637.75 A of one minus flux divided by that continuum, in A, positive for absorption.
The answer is 1.6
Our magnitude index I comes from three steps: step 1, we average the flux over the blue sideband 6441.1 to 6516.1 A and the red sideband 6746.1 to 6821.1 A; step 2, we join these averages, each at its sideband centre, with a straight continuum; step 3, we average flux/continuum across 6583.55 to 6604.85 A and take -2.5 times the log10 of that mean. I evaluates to -0.22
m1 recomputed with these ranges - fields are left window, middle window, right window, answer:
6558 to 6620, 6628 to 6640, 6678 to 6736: 0.361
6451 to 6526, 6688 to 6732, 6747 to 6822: -0.163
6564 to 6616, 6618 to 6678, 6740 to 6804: 0.205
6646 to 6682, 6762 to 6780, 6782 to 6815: 0.063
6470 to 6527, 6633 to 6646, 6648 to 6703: 0.080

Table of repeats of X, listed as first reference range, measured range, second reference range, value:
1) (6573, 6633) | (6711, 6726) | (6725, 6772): -3.94 A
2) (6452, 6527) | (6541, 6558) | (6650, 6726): -2.43 A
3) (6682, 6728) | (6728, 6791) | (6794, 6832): 2.34 A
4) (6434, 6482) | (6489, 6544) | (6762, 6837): 1.88 A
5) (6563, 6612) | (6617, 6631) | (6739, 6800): 2.80 A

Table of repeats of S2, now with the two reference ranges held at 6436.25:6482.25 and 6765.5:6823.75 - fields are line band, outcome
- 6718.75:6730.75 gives -0.20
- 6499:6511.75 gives 0.08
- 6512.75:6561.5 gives -0.15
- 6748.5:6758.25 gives 0.02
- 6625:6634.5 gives 0.02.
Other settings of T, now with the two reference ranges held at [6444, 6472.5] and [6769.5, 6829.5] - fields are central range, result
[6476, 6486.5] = -0.87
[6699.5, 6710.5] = 0.20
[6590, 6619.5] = -0.32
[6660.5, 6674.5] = -0.16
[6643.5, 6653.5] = 0.46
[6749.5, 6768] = 0.12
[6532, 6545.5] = -0.71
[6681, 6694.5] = -0.40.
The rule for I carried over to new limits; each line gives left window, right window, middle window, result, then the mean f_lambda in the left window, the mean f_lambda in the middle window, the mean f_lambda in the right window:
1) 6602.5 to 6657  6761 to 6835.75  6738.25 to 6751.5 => 0.08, 2.29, 2.17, 2.36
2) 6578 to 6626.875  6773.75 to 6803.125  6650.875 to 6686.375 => 0.12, 2.75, 2.33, 2.35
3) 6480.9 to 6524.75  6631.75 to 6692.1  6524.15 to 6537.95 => -0.02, 2.32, 2.35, 2.29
